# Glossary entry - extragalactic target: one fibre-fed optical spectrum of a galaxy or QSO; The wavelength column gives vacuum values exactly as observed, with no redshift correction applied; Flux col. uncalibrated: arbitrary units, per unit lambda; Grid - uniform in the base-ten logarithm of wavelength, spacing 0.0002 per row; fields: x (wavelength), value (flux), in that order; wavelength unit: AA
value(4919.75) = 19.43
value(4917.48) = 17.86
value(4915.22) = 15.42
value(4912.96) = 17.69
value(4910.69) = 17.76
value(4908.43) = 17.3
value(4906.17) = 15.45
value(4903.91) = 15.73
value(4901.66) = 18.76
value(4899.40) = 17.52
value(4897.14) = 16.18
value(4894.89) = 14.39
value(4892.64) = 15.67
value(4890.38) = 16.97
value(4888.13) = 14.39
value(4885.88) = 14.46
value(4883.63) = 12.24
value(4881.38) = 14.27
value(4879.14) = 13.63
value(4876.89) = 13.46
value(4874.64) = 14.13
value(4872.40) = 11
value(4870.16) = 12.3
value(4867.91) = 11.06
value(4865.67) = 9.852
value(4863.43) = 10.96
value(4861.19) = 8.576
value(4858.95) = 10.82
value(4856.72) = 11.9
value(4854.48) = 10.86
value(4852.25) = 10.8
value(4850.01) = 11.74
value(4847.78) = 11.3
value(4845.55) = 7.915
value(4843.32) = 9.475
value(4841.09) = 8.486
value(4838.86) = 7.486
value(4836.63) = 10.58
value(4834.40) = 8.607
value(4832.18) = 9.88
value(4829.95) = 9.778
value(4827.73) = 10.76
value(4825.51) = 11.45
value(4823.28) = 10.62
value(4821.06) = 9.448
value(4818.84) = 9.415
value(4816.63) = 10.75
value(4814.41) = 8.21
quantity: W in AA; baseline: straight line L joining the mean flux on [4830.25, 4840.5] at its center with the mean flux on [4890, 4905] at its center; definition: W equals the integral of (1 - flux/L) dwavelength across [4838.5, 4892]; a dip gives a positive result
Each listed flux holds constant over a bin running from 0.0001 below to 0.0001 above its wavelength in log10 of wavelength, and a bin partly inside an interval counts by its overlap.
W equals 4.2 AA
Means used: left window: 9.15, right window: 16.4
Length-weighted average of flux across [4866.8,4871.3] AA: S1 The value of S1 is 11.7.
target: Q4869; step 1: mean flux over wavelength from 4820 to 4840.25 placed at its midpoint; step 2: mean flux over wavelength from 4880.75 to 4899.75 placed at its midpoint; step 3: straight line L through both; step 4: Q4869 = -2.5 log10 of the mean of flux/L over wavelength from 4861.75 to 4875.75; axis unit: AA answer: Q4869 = 0.16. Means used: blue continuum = 9.82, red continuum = 15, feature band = 11.4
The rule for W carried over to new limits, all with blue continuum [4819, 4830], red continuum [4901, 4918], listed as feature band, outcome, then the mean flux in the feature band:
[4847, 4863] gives 2.33 AA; 10.9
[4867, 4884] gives 1.80 AA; 12.8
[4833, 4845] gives 2.70 AA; 8.9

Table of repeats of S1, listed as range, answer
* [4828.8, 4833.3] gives 9.84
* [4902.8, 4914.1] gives 16.8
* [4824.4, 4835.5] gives 10.1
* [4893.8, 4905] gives 16.5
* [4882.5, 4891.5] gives 14.5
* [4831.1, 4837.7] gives 9.69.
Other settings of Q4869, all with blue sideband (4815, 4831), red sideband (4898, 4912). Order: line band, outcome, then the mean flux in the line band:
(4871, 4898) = 0.087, 14.2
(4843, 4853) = 0.198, 10.3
